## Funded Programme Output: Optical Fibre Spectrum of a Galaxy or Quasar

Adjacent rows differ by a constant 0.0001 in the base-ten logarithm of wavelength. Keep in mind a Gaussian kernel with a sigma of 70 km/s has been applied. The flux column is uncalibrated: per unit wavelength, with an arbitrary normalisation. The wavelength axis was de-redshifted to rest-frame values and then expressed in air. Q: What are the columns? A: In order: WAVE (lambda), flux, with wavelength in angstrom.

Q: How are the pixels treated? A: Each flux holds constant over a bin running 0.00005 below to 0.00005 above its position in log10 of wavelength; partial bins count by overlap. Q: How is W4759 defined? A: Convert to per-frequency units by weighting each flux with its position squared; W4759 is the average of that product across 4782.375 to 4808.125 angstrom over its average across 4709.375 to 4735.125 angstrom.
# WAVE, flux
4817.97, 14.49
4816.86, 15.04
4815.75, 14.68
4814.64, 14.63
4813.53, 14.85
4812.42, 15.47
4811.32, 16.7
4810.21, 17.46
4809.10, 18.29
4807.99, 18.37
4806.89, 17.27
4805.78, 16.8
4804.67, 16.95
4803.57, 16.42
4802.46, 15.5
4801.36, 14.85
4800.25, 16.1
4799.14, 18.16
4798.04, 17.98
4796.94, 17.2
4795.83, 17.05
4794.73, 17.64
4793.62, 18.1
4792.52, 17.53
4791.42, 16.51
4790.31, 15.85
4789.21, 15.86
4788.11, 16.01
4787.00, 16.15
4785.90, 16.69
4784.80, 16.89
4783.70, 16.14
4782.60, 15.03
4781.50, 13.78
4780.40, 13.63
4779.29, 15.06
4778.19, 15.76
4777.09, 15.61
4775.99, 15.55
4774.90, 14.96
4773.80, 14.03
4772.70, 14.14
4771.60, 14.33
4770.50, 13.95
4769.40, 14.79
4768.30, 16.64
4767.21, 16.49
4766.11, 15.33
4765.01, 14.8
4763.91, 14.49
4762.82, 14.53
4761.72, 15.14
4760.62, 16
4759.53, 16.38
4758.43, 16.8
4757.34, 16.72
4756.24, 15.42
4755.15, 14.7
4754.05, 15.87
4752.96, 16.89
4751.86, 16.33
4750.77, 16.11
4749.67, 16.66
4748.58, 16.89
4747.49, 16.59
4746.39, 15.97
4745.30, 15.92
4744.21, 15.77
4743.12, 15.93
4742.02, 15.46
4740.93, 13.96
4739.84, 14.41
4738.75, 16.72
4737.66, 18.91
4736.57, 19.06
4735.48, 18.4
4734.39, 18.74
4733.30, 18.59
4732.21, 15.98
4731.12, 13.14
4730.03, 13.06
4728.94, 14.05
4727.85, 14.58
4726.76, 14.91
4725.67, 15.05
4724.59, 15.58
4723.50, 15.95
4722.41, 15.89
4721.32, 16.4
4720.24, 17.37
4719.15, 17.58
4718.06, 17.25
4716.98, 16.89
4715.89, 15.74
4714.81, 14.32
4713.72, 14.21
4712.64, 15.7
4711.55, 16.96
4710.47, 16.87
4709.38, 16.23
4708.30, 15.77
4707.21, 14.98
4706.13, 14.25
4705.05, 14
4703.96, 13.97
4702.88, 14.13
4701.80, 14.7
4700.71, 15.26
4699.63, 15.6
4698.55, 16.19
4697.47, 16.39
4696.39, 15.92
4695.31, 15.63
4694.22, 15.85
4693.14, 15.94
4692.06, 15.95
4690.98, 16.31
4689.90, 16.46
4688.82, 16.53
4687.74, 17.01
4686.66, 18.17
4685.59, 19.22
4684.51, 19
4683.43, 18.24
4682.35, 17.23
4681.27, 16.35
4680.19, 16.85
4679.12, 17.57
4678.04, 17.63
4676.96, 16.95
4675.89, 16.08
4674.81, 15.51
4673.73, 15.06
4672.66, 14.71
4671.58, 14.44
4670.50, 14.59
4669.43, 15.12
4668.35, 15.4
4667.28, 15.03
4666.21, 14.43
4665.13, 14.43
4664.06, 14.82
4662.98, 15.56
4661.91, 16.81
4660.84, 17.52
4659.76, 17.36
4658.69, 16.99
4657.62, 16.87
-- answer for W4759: 1.08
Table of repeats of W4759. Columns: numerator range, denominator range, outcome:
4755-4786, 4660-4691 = 0.98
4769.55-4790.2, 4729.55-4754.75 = 0.95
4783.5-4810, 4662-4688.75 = 1.09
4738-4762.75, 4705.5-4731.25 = 1.04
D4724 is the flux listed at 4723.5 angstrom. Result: 15.95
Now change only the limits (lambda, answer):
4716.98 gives 16.89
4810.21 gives 17.46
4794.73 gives 17.64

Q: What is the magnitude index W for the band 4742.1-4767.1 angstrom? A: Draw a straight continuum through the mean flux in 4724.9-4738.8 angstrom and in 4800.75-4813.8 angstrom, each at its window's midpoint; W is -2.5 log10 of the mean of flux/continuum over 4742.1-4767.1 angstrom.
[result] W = 0.03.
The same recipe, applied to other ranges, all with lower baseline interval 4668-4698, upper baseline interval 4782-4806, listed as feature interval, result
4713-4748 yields 0.03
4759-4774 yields 0.10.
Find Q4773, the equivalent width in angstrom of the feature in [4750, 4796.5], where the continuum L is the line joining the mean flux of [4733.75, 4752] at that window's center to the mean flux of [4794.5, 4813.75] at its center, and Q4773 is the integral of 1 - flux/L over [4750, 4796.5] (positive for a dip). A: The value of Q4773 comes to 2.82 angstrom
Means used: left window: 16.6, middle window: 15.7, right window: 16.9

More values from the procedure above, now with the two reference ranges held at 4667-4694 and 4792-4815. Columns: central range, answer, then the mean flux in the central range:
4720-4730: 0.75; 15.4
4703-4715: 0.98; 15.2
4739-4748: 0.61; 15.5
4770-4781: 1.35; 14.7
